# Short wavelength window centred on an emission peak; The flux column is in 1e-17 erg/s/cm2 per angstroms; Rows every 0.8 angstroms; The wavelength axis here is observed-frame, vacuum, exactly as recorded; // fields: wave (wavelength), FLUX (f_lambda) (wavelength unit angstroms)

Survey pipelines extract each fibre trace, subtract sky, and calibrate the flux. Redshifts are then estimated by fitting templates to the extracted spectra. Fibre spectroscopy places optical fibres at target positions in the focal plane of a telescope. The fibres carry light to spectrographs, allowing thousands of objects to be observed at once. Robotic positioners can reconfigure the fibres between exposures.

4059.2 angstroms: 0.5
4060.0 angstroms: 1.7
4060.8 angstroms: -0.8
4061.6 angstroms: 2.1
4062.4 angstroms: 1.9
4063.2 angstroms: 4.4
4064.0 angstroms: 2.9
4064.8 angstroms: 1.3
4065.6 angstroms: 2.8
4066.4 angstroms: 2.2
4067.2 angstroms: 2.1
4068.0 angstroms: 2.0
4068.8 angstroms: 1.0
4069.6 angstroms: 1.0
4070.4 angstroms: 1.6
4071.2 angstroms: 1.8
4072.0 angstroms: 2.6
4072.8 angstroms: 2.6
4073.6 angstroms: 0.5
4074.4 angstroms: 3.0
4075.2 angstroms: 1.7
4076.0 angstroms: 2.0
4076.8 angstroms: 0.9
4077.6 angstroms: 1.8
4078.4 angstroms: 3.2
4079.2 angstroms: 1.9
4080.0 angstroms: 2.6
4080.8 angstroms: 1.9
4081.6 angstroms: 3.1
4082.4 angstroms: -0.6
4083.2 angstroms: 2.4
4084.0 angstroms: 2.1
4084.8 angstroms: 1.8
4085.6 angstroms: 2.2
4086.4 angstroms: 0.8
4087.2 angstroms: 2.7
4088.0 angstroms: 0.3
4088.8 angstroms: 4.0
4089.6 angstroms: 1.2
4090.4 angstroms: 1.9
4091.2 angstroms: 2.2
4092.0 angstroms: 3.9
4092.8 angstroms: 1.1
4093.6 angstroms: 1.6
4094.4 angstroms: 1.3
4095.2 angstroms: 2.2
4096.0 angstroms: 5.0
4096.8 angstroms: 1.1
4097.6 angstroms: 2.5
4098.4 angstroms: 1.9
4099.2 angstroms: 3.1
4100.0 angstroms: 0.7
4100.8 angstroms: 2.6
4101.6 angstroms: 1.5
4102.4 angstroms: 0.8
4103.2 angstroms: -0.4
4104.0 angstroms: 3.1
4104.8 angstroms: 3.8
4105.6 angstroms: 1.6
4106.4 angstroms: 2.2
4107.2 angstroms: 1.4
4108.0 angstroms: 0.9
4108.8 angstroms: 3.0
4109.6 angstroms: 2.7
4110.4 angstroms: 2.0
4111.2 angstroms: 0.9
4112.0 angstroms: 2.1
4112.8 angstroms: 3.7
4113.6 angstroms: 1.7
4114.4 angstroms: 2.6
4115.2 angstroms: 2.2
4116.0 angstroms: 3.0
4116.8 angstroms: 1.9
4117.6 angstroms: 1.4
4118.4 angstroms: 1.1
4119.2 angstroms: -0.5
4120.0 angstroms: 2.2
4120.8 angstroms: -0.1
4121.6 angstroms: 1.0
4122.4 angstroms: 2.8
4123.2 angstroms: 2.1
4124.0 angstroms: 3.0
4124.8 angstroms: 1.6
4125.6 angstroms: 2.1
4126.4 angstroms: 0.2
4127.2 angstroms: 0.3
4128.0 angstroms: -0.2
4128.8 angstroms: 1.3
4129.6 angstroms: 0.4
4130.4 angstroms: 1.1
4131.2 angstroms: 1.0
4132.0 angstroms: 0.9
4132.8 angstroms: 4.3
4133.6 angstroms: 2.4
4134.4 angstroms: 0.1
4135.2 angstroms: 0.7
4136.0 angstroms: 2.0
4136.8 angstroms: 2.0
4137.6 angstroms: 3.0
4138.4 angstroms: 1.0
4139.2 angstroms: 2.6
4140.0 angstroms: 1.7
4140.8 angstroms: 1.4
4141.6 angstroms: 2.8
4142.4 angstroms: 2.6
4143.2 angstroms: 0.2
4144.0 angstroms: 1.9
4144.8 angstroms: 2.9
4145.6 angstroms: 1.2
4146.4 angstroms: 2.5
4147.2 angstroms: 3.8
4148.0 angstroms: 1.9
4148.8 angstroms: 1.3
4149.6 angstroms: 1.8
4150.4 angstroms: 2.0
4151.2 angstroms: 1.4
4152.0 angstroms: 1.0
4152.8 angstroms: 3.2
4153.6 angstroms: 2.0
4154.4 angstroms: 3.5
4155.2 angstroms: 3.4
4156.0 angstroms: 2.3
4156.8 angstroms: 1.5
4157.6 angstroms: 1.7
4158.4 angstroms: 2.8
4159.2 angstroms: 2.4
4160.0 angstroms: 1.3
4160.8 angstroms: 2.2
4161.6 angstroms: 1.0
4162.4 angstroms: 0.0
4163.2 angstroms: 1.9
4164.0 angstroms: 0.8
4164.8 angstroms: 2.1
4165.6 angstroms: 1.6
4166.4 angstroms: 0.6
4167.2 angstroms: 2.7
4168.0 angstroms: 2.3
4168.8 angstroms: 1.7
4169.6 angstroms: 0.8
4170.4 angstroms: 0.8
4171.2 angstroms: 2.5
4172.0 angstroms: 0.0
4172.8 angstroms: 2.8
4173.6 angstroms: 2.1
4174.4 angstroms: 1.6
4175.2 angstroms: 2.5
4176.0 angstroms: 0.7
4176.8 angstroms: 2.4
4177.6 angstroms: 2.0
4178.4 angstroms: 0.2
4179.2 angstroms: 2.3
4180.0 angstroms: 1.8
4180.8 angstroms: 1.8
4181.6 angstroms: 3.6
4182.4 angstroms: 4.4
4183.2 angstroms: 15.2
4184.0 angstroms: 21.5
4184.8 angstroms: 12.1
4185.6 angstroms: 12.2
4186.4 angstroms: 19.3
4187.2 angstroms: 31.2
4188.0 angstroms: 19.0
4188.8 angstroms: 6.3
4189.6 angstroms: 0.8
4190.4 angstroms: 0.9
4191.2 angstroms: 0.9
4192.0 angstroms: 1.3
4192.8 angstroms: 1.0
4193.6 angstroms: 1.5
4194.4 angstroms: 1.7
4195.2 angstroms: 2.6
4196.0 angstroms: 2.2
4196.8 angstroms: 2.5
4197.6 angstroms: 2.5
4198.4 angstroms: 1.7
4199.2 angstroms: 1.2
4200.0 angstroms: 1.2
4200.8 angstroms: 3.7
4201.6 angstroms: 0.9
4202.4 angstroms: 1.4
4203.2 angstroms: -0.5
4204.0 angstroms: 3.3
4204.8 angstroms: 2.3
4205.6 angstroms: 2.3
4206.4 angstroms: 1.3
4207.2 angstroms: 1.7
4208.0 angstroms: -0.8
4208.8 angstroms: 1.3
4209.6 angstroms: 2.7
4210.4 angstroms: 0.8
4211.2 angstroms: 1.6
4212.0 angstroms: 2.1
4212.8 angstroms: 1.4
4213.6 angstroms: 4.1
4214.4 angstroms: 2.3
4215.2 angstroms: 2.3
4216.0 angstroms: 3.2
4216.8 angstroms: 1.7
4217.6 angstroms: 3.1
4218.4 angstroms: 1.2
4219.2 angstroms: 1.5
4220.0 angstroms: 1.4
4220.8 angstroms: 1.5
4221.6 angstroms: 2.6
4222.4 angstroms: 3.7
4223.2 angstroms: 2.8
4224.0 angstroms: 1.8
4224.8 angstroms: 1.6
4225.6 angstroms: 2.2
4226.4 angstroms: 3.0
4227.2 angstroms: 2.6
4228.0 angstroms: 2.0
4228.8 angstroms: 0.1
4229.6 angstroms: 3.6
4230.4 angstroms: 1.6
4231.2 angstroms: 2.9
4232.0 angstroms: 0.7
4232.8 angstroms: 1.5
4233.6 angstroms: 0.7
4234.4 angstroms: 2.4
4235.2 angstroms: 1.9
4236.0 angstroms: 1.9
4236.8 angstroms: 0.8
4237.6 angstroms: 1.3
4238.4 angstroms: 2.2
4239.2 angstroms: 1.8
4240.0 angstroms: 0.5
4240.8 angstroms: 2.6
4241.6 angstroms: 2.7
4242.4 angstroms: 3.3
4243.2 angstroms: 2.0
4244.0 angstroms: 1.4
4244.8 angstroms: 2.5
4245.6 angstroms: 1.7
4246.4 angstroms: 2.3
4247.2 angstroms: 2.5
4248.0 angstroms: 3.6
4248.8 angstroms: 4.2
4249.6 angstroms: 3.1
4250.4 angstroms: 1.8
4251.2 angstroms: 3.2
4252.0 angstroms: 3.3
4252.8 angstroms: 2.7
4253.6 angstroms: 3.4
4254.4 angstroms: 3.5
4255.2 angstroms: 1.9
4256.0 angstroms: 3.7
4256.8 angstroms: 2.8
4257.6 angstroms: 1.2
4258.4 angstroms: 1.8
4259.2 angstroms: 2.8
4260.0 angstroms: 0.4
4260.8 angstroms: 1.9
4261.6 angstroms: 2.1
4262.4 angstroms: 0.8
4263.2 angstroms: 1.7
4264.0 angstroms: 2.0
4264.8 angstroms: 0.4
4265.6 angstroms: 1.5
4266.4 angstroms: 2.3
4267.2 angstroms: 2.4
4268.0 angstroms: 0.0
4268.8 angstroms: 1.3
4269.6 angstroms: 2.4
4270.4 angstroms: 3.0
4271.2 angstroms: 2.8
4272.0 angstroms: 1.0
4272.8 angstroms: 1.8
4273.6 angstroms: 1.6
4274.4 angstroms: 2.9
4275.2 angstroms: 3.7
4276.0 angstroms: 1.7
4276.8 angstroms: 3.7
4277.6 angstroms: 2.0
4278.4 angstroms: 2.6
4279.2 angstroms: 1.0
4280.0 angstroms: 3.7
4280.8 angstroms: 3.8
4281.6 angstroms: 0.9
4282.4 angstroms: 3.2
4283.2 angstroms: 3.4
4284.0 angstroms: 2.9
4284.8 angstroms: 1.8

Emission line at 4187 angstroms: [O II] 3727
